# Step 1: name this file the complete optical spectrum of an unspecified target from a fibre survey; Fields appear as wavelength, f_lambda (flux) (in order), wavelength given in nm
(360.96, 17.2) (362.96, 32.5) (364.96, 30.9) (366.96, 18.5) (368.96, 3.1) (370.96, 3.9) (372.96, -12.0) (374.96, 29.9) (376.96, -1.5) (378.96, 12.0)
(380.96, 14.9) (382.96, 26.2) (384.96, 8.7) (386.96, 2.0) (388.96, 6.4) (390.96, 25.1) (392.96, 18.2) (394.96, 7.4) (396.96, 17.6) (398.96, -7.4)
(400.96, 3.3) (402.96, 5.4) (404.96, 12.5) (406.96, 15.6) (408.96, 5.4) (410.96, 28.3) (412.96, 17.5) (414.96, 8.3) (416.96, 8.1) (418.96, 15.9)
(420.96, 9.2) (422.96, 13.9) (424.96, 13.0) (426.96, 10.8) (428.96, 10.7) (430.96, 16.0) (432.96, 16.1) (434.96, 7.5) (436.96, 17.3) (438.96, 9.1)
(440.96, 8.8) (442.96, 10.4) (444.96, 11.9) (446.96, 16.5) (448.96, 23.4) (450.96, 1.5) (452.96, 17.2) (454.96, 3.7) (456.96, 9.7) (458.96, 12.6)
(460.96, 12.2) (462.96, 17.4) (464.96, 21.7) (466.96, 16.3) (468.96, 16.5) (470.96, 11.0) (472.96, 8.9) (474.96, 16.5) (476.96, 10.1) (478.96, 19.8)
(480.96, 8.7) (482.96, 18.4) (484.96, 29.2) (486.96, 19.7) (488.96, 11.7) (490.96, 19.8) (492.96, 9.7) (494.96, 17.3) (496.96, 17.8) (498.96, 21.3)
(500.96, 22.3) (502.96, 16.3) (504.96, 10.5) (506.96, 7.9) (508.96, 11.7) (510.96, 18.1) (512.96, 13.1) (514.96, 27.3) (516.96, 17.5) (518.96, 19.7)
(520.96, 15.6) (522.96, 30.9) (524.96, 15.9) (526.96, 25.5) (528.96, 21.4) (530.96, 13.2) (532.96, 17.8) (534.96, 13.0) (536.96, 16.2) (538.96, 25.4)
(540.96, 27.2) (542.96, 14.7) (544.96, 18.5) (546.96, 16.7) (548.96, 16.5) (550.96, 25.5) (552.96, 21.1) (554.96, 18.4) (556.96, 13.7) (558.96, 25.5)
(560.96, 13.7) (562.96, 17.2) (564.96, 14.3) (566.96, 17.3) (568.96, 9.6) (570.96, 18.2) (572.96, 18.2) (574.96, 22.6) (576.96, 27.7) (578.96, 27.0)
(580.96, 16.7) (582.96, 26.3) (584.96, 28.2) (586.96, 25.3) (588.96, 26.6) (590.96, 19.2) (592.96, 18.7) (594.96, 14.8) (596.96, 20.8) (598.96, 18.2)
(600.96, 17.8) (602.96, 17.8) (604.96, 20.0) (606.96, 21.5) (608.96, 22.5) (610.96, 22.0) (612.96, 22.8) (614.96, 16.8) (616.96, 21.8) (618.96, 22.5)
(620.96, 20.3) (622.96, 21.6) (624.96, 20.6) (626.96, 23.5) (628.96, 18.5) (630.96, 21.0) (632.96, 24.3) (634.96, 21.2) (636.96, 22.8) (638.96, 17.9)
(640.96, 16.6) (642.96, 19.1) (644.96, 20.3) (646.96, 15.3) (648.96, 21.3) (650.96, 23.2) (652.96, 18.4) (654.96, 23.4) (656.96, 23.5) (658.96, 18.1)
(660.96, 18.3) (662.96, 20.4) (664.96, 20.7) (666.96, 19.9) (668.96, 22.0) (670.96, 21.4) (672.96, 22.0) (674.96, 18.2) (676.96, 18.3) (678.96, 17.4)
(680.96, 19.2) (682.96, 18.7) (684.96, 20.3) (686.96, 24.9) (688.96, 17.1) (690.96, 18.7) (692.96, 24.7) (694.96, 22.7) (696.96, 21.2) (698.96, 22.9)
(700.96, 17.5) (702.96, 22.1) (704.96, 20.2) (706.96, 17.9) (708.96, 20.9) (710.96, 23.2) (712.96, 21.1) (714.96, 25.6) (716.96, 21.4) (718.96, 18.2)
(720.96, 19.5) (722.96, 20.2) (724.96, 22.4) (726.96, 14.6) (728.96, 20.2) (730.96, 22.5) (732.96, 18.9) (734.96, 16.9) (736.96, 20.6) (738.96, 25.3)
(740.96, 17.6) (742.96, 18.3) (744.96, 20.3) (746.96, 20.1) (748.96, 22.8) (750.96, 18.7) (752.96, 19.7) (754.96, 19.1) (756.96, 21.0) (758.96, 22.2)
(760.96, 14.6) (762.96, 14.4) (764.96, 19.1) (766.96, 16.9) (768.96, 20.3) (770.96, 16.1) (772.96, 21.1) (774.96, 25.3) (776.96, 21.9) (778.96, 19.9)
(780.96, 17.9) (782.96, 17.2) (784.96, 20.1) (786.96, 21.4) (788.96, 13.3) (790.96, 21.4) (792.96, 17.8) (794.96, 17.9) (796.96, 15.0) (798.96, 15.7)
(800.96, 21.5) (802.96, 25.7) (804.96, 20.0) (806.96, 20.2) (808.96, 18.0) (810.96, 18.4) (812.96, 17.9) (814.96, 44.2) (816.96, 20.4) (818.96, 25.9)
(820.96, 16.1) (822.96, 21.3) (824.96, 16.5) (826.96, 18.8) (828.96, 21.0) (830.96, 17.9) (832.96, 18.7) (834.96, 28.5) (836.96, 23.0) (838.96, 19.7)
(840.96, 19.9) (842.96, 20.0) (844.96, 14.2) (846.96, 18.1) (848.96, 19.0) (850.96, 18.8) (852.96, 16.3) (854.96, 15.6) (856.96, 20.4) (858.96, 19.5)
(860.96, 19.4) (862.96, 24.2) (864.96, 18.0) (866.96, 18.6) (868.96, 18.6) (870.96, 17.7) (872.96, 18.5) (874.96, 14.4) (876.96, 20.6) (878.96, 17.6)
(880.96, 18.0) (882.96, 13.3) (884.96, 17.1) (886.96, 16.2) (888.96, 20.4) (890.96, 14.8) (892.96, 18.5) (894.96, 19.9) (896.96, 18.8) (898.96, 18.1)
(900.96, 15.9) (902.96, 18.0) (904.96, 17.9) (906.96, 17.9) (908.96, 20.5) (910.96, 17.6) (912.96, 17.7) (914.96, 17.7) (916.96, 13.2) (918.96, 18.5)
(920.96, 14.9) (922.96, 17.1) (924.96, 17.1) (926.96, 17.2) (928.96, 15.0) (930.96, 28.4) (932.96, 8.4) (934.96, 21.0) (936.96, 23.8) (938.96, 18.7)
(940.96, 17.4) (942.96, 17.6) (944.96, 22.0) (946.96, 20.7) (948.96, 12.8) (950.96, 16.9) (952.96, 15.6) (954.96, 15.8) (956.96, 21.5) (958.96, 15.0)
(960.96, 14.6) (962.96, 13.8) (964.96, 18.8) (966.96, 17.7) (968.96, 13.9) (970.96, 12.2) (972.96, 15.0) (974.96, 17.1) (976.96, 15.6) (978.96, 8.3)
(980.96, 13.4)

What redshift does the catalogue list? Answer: 0.242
